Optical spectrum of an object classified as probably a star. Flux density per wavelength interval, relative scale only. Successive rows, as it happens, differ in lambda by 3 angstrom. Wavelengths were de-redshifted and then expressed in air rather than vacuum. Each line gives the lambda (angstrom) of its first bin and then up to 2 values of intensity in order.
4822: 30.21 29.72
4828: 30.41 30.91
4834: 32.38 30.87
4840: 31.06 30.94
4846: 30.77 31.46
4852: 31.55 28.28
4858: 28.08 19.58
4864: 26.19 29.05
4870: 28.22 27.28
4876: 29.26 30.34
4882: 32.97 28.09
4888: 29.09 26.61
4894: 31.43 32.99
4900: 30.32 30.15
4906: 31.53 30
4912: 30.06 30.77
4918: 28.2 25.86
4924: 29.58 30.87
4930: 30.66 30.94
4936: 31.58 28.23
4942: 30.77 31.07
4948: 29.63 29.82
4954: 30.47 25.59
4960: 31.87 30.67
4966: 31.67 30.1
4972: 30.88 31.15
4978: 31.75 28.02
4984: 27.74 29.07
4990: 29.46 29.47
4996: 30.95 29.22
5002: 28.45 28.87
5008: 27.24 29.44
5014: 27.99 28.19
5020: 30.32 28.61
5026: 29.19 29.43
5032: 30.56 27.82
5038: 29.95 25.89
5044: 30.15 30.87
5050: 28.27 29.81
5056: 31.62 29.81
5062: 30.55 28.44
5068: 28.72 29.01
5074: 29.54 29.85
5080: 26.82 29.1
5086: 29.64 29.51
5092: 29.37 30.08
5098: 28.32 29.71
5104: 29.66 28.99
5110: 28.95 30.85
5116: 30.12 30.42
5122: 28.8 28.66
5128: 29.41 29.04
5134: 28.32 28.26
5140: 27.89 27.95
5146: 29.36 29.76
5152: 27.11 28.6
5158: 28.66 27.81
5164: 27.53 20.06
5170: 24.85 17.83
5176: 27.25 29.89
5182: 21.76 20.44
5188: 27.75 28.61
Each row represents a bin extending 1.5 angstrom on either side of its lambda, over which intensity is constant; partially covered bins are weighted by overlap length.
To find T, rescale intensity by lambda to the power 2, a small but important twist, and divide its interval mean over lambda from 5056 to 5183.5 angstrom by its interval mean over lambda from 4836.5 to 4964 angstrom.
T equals 1.0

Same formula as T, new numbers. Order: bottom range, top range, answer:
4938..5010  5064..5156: 1.03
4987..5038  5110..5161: 1.04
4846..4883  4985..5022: 1.08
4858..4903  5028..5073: 1.10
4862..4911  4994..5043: 1.03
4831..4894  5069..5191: 1.06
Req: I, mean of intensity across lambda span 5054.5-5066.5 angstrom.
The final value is 30.1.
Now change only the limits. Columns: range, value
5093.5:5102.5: 29.4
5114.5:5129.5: 29.5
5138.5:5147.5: 28.4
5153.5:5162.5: 28.4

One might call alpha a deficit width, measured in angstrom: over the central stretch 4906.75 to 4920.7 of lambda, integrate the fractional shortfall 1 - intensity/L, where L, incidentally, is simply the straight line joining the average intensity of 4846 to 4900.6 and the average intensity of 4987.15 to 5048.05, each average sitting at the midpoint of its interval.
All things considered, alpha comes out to -0.3 angstrom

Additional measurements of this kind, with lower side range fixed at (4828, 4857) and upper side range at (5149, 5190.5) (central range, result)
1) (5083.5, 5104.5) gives -2.1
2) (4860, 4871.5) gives 1.7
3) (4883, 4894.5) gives 0.5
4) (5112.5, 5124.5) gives -1.6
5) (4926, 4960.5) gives -1.0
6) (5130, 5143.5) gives -1.1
